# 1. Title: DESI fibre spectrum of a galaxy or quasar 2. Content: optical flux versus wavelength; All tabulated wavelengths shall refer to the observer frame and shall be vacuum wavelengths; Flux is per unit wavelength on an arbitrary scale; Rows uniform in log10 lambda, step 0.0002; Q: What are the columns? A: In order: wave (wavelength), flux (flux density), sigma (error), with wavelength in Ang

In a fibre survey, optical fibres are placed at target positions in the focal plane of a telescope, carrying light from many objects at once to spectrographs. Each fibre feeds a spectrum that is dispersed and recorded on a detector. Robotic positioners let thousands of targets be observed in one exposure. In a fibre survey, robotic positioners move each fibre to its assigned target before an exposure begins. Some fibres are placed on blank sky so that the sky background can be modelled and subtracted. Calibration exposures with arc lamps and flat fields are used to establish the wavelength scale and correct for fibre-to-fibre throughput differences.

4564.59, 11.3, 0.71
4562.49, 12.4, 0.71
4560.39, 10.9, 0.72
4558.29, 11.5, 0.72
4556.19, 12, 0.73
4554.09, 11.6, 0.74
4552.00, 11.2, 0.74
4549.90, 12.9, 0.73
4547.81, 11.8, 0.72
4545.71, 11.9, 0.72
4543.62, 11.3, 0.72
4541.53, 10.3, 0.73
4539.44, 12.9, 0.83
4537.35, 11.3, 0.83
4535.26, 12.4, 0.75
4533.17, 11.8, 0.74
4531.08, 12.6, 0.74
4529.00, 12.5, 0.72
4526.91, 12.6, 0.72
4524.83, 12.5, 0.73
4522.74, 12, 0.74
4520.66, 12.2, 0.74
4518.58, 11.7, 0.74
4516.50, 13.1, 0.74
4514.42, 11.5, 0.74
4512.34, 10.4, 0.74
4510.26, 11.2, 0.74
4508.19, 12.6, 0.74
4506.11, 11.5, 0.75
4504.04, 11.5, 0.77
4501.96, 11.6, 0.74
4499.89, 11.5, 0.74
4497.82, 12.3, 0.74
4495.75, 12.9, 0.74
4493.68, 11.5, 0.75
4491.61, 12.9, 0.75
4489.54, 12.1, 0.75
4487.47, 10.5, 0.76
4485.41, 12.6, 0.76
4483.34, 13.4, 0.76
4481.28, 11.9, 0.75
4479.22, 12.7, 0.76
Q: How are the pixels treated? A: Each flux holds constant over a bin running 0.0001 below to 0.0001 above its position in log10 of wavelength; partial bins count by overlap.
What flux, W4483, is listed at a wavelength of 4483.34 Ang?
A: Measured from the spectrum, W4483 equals 13.4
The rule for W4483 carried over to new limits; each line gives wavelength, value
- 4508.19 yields 12.6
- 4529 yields 12.5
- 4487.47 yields 10.5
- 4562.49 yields 12.4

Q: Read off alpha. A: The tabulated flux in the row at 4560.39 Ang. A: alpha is 10.9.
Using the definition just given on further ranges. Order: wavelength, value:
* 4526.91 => 12.6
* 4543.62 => 11.3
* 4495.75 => 12.9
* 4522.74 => 12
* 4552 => 11.2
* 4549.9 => 12.9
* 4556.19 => 12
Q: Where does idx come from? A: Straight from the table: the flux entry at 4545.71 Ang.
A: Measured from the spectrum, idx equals 11.9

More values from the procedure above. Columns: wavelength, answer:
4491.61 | 12.9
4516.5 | 13.1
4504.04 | 11.5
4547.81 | 11.8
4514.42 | 11.5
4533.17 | 11.8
